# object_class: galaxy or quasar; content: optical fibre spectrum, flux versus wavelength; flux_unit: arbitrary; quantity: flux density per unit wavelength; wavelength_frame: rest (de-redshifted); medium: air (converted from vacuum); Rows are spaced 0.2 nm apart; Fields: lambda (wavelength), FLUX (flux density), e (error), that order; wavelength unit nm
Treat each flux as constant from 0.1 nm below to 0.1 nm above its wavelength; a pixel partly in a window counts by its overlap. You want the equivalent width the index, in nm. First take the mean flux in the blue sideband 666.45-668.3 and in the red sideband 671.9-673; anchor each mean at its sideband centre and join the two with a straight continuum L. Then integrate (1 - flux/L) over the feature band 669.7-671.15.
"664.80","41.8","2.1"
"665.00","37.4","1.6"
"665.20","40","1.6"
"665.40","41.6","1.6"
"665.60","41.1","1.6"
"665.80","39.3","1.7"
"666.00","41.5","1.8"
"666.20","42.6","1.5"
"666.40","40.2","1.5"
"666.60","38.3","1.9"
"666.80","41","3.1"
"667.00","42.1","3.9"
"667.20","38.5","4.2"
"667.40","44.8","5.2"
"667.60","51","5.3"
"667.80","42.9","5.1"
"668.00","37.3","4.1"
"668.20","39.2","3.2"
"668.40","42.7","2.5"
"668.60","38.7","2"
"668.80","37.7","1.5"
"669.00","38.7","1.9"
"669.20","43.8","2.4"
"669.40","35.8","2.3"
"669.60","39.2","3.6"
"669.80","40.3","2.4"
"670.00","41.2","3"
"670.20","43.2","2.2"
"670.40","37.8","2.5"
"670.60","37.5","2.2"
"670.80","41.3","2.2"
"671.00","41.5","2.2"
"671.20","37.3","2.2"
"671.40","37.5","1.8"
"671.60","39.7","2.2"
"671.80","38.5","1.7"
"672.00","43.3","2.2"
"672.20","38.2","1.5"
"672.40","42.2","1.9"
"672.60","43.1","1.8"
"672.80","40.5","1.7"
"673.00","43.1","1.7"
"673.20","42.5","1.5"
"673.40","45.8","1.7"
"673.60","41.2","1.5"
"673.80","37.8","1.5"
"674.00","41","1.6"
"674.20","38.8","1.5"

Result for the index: 0.05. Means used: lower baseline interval 41.6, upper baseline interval 41.6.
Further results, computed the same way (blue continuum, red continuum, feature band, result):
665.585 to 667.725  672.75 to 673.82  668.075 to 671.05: 0.15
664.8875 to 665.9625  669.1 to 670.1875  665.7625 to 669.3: -0.09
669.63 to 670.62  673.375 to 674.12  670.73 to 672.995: 0.01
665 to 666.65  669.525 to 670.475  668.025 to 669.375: 0.02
